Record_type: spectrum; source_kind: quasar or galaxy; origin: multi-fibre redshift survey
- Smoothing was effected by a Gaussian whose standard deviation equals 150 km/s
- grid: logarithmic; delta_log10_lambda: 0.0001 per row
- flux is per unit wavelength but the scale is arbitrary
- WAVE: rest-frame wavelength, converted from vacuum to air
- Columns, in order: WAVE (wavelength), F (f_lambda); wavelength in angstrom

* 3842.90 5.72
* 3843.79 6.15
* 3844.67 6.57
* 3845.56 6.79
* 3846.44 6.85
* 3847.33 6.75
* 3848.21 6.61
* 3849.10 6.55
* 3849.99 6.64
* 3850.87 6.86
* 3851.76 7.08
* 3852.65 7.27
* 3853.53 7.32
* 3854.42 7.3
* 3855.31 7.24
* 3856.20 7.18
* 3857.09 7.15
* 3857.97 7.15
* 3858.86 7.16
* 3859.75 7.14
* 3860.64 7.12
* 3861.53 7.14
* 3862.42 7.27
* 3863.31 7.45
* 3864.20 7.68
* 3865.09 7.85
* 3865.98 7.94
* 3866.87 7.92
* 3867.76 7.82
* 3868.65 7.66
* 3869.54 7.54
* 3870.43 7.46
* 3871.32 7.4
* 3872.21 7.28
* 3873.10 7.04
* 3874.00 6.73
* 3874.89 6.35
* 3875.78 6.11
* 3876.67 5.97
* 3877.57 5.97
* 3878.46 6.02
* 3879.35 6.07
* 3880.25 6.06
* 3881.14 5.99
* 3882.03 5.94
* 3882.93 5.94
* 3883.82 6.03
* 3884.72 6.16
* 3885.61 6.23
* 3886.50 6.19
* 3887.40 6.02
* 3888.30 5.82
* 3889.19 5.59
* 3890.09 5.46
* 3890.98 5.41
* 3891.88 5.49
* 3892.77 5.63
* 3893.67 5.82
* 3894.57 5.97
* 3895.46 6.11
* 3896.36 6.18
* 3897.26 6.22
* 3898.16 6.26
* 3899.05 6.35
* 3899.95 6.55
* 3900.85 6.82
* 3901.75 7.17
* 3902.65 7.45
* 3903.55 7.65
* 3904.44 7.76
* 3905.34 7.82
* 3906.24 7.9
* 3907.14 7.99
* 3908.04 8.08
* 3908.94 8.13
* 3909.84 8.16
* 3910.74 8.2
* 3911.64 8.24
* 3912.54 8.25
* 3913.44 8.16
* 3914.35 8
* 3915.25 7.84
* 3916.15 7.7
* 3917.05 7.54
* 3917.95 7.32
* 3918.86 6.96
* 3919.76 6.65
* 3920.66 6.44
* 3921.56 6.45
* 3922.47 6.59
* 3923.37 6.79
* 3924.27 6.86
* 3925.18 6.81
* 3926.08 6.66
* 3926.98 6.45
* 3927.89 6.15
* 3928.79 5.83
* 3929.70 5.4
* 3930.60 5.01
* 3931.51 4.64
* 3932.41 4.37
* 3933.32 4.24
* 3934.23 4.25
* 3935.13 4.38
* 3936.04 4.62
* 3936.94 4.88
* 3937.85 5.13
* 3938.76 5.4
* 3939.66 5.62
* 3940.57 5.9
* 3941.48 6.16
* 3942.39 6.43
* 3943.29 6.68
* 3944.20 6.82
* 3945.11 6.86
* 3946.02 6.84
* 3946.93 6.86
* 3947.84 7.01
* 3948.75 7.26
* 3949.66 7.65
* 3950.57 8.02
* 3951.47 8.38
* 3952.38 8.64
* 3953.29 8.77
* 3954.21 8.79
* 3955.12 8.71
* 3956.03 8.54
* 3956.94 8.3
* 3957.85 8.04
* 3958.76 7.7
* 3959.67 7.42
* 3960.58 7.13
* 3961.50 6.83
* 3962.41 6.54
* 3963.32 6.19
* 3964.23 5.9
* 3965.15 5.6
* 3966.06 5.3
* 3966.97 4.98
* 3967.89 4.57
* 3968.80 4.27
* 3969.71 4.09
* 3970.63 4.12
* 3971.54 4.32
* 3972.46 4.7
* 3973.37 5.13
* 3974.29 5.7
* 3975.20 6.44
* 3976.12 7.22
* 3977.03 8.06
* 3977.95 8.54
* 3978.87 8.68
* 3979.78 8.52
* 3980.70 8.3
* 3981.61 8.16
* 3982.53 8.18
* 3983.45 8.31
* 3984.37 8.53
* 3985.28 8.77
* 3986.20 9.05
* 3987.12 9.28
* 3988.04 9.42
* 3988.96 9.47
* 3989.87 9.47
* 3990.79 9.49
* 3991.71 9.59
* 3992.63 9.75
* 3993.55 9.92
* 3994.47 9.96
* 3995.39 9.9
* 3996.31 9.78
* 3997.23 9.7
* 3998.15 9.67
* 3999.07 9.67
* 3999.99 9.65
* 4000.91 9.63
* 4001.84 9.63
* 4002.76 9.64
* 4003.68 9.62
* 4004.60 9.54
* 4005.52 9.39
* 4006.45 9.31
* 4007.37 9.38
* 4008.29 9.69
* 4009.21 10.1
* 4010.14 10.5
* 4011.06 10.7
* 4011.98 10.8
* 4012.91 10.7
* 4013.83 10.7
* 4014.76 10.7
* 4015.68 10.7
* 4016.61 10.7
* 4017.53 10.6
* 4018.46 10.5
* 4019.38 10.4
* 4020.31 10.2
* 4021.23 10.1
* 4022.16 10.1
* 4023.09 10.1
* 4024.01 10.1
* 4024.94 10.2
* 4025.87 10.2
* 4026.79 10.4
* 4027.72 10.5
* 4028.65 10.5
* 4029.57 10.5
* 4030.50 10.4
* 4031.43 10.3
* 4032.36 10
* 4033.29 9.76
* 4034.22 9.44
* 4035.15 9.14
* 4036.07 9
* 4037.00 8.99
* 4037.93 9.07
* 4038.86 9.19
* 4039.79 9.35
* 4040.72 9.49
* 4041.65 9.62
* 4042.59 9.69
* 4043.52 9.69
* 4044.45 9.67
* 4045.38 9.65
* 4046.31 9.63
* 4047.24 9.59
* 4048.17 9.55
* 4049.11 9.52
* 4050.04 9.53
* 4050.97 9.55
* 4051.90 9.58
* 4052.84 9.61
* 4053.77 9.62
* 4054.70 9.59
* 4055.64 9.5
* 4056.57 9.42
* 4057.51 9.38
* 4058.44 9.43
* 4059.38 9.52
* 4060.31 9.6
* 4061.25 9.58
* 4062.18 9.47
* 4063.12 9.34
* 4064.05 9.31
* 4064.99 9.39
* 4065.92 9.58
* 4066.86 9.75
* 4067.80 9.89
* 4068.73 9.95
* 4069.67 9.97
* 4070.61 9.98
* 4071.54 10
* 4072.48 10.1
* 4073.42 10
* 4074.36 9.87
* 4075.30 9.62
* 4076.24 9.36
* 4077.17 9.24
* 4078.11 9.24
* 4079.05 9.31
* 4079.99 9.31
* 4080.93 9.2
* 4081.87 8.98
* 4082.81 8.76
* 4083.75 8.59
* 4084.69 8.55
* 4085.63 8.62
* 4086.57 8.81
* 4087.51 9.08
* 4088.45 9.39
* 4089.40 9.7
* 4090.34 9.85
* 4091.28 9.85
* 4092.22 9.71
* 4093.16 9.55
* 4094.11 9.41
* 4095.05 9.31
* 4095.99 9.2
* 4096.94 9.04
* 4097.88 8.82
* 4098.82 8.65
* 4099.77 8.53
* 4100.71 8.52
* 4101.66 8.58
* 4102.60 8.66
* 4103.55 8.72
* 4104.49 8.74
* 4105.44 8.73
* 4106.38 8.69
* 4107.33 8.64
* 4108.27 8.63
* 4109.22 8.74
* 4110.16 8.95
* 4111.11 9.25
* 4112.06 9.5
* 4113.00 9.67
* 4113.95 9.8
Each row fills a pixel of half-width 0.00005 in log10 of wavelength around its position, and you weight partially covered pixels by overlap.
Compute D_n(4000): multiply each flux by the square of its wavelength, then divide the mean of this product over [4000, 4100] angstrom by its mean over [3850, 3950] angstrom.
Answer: 1.57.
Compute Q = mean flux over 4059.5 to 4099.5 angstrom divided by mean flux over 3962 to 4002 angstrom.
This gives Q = 1.2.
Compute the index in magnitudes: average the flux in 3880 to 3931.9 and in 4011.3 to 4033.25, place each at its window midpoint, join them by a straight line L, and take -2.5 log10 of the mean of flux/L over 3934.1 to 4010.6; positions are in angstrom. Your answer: 0.16 mag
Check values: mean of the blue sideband 6.68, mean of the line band 7.68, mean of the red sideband 10.4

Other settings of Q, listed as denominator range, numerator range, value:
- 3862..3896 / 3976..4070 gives 1.48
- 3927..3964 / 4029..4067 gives 1.46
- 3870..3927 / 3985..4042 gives 1.46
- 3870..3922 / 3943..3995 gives 1.10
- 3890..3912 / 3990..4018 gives 1.44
